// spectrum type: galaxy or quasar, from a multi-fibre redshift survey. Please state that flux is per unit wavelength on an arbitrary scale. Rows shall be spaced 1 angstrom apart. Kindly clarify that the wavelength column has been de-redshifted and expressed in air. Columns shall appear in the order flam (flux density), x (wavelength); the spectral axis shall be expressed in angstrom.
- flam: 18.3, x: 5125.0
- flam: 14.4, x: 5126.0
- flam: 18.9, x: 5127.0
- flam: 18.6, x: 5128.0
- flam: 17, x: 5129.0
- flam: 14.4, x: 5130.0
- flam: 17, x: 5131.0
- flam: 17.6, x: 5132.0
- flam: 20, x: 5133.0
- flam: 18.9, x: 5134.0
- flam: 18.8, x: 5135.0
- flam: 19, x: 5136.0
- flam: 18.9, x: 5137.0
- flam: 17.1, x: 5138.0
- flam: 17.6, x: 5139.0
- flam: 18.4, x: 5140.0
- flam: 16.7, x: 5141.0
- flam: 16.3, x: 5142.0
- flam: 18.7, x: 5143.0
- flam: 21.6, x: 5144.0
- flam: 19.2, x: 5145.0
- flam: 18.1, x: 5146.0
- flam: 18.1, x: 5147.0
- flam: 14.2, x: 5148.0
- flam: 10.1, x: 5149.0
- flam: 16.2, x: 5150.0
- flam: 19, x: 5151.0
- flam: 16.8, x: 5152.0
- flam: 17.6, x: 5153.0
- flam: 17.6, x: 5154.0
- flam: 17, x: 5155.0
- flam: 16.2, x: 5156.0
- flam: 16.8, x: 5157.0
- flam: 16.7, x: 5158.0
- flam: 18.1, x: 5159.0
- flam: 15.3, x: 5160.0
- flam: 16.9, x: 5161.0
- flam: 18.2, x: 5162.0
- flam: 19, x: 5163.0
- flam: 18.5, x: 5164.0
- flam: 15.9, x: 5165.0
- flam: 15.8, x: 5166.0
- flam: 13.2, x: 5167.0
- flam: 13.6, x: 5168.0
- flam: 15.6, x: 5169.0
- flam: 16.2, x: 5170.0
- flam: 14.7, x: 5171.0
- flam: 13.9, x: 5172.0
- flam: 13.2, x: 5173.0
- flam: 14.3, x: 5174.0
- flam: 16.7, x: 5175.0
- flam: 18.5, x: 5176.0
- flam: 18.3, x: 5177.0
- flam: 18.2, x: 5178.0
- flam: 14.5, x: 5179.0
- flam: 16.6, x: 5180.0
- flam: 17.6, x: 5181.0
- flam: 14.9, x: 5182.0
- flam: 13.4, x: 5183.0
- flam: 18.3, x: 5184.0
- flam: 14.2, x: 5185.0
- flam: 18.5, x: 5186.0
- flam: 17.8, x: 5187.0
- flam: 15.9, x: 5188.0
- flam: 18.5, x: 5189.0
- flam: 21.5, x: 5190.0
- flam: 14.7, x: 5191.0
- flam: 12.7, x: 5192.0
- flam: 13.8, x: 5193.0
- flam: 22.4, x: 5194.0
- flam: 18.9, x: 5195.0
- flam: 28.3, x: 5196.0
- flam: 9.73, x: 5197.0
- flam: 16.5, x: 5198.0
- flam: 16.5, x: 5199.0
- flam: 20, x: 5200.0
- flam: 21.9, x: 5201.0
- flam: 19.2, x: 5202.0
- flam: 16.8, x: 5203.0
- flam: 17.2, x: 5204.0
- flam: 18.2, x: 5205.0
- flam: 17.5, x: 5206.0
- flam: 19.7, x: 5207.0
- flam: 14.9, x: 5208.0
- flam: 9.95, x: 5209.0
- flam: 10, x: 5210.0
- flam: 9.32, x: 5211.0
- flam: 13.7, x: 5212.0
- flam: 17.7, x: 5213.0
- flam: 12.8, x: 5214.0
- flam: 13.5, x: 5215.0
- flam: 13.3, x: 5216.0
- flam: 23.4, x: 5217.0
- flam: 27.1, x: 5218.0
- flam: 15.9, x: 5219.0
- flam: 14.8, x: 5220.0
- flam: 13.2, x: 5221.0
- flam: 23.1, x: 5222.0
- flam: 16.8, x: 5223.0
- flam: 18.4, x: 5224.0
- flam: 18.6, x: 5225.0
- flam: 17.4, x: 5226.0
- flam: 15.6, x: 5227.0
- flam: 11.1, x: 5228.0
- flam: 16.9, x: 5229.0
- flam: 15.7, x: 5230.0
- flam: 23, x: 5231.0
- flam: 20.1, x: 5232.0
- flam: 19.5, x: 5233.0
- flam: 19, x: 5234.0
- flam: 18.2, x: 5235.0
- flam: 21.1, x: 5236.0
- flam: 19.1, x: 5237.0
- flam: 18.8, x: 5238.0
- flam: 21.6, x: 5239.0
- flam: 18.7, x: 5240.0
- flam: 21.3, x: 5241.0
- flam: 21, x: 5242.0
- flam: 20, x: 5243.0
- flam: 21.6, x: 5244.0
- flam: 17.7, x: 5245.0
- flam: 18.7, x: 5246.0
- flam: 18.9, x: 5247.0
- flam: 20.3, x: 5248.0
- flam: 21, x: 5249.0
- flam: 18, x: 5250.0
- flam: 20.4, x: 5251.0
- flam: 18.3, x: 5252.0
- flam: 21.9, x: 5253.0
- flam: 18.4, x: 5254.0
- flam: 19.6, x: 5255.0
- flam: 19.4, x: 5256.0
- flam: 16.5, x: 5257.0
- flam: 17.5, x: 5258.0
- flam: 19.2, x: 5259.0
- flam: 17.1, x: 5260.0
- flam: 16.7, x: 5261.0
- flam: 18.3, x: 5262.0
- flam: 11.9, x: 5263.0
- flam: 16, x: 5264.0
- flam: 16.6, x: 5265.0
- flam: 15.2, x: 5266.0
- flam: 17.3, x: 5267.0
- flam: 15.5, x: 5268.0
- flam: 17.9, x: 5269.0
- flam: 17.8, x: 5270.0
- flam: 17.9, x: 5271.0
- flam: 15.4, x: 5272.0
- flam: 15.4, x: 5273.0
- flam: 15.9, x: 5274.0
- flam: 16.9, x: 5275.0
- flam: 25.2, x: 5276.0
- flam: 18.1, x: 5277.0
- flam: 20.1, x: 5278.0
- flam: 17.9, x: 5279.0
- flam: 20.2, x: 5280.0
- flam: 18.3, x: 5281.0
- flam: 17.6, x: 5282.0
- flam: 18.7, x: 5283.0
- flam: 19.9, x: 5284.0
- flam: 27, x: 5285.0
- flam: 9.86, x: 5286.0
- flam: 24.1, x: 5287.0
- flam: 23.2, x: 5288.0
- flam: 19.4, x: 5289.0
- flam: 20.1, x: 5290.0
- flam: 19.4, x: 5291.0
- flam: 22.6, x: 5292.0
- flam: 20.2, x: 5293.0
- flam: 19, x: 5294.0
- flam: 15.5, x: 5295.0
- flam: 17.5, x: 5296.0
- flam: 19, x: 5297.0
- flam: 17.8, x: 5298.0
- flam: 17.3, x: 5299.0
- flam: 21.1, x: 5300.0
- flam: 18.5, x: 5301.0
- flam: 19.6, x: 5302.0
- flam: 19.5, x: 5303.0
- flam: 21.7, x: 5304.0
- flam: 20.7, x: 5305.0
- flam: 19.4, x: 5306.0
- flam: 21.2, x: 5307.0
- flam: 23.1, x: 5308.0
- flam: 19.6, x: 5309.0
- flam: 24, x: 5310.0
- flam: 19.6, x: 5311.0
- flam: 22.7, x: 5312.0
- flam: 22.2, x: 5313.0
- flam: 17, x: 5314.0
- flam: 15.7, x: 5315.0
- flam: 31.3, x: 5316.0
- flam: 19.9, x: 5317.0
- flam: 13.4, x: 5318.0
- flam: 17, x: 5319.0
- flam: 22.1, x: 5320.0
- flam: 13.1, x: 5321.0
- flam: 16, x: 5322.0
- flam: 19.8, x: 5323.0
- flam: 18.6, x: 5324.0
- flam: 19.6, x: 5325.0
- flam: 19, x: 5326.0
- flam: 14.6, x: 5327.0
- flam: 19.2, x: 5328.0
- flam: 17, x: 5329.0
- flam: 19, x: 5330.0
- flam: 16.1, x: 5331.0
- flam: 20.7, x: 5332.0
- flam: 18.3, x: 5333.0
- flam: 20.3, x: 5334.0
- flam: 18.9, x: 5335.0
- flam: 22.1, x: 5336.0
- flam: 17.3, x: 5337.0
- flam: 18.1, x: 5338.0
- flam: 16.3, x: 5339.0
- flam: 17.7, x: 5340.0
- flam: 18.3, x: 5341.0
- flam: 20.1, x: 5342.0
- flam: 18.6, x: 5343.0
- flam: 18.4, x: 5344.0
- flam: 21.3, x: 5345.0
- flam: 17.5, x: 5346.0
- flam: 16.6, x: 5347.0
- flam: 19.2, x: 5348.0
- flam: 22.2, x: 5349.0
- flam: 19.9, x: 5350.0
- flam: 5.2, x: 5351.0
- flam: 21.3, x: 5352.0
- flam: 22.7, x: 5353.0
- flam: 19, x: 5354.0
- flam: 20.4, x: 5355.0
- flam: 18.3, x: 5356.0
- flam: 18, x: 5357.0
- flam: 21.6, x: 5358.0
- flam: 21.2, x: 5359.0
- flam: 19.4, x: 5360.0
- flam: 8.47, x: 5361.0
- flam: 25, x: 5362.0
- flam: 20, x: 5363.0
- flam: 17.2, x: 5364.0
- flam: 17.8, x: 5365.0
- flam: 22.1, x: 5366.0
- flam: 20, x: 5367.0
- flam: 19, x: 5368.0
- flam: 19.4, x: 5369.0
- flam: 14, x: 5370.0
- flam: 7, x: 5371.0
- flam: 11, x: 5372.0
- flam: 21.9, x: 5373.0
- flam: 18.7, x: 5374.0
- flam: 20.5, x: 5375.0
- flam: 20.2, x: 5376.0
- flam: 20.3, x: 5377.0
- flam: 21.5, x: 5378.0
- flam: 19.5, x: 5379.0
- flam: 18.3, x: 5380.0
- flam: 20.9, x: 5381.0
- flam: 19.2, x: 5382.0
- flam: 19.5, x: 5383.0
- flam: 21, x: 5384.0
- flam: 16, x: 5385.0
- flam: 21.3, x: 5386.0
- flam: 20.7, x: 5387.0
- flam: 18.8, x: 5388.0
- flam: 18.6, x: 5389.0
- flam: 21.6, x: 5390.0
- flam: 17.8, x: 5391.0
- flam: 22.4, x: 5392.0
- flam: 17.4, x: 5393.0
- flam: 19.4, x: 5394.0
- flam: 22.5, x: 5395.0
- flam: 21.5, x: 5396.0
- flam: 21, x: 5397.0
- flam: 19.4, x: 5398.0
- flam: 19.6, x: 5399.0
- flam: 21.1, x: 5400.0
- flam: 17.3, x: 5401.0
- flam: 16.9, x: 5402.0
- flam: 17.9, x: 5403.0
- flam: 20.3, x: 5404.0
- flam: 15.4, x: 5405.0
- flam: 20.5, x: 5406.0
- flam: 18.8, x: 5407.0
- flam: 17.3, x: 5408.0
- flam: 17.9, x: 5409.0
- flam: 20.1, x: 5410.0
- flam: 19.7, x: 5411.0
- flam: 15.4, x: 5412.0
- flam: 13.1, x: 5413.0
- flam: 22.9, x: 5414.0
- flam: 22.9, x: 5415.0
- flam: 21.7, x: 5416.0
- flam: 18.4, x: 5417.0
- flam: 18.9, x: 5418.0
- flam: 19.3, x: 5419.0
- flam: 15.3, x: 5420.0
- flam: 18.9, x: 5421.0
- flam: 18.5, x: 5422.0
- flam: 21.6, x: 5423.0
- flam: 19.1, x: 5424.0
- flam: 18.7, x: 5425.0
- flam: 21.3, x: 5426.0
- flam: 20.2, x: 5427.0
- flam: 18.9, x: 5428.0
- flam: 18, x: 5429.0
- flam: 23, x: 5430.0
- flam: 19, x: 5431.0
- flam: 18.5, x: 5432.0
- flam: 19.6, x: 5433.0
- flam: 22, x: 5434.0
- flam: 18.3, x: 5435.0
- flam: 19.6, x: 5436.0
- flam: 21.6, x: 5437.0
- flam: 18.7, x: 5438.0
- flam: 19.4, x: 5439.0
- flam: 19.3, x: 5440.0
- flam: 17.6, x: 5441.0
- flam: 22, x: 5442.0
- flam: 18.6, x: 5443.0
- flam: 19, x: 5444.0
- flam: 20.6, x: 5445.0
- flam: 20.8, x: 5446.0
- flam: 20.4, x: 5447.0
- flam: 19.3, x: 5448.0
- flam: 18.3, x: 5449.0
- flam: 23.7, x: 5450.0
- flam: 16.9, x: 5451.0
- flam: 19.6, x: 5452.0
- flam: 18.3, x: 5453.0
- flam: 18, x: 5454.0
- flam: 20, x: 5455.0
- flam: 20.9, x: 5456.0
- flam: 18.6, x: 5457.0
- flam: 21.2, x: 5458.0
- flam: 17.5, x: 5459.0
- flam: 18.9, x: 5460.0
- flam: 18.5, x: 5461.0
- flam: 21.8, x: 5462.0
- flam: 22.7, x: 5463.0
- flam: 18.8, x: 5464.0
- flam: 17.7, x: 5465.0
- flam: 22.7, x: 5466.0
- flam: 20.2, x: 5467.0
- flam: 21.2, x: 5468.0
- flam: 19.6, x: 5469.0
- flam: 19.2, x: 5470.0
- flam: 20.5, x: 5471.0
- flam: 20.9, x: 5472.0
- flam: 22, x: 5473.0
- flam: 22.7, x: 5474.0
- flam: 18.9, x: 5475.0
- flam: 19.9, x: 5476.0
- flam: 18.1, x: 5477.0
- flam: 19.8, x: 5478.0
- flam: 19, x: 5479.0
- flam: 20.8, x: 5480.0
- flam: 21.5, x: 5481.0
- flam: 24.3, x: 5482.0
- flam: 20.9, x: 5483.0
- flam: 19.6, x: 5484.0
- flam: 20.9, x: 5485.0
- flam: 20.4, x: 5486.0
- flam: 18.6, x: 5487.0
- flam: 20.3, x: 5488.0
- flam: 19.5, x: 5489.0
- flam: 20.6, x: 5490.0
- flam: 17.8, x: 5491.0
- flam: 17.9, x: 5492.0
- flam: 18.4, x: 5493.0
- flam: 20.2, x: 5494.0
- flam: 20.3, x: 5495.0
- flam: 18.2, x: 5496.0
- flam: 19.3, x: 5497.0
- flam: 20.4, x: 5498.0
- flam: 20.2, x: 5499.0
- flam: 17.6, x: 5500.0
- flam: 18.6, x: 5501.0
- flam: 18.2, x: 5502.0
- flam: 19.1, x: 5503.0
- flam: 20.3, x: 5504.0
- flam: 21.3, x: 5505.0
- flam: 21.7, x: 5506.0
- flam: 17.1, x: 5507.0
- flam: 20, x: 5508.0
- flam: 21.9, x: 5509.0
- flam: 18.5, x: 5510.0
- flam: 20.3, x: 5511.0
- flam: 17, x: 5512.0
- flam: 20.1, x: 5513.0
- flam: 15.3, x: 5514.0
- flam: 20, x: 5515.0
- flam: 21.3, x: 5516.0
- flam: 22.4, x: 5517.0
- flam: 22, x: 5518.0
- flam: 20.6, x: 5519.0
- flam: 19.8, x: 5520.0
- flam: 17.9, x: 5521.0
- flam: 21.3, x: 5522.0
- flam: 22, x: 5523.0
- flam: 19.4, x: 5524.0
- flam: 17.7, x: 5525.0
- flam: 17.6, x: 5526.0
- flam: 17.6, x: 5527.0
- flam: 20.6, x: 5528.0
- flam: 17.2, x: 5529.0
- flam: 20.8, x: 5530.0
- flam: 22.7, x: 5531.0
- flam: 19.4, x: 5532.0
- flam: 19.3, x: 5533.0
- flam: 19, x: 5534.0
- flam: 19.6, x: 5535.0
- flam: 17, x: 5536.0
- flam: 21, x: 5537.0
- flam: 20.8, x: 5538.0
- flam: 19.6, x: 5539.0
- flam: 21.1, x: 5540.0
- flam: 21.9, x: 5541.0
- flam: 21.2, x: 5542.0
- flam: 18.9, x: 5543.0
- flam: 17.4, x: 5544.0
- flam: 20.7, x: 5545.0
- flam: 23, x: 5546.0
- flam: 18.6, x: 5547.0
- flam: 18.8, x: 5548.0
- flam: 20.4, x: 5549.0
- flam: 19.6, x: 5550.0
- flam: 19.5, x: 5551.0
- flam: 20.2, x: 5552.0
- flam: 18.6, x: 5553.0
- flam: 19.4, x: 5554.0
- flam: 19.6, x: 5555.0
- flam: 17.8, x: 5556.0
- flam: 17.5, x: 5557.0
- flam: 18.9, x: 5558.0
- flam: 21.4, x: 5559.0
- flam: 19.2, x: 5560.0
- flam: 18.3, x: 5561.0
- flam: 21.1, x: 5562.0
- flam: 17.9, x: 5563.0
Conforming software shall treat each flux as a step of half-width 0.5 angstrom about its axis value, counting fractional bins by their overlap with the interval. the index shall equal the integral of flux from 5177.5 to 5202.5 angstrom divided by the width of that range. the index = 17.4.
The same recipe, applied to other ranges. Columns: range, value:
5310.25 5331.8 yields 18.8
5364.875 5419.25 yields 19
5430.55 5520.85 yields 19.8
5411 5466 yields 19.5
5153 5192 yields 16.4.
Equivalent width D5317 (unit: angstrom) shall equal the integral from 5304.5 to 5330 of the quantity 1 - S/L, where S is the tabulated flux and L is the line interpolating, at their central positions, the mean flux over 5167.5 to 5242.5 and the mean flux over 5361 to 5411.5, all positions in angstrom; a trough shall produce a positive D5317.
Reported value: -1.6 angstrom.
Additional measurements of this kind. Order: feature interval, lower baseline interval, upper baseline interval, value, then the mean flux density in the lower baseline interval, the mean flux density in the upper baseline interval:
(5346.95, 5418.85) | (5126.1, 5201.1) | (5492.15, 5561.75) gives -1.4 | 17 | 19.6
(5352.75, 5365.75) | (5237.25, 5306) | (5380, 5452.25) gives 0.0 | 18.8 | 19.4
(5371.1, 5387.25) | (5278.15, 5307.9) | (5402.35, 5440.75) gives 0.2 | 19.6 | 19.2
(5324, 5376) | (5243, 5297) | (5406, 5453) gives 1.7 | 18.6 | 19.4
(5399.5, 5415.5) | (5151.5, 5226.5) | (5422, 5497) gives 0.6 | 16.7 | 19.9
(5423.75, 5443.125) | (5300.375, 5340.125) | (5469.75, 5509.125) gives 0.0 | 19.3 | 19.9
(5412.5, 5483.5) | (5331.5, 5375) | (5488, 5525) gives -2.5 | 18.4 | 19.6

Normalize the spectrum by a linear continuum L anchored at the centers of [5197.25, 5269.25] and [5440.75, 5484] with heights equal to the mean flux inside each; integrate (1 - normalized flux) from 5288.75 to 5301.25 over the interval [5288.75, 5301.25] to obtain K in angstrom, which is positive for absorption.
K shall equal -0.5 angstrom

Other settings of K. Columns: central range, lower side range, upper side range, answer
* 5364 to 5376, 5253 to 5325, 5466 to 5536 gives 1.07 angstrom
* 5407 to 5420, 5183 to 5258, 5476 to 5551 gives 0.20 angstrom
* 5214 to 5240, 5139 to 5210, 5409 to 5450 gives -1.11 angstrom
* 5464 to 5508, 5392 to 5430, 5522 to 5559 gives -1.05 angstrom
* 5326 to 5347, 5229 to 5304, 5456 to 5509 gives 0.80 angstrom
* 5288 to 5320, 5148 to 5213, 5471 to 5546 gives -4.00 angstrom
